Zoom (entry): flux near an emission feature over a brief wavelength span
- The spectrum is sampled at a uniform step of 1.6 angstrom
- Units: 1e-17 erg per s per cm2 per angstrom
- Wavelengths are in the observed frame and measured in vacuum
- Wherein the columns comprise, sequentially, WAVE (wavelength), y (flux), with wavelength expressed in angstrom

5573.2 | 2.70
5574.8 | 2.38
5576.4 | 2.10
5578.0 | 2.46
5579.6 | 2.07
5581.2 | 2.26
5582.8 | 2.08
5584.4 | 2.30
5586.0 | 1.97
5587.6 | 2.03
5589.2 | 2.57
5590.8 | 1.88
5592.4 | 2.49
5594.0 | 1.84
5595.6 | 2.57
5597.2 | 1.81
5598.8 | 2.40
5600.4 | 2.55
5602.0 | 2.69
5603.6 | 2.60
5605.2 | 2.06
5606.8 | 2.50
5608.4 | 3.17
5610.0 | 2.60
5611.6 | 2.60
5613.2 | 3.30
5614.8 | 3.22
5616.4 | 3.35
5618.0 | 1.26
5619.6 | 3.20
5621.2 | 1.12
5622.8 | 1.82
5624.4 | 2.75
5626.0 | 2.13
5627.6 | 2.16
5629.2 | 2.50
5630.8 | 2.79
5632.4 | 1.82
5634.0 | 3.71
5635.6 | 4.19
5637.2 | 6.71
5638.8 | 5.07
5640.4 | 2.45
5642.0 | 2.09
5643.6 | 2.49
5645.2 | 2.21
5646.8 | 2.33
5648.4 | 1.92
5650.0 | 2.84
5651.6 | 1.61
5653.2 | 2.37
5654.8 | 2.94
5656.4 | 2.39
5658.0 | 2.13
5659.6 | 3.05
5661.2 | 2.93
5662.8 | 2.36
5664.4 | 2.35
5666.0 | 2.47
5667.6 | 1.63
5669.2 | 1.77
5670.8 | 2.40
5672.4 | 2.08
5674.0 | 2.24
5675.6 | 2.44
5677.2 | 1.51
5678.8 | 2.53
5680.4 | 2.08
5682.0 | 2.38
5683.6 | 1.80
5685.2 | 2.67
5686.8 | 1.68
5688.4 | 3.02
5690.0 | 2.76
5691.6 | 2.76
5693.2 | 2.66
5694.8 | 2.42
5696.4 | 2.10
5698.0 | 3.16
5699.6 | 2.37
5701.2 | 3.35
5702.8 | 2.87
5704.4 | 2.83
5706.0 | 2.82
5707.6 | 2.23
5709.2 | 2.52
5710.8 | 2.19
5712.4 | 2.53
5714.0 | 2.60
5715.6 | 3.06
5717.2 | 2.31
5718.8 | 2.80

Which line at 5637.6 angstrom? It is Hbeta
